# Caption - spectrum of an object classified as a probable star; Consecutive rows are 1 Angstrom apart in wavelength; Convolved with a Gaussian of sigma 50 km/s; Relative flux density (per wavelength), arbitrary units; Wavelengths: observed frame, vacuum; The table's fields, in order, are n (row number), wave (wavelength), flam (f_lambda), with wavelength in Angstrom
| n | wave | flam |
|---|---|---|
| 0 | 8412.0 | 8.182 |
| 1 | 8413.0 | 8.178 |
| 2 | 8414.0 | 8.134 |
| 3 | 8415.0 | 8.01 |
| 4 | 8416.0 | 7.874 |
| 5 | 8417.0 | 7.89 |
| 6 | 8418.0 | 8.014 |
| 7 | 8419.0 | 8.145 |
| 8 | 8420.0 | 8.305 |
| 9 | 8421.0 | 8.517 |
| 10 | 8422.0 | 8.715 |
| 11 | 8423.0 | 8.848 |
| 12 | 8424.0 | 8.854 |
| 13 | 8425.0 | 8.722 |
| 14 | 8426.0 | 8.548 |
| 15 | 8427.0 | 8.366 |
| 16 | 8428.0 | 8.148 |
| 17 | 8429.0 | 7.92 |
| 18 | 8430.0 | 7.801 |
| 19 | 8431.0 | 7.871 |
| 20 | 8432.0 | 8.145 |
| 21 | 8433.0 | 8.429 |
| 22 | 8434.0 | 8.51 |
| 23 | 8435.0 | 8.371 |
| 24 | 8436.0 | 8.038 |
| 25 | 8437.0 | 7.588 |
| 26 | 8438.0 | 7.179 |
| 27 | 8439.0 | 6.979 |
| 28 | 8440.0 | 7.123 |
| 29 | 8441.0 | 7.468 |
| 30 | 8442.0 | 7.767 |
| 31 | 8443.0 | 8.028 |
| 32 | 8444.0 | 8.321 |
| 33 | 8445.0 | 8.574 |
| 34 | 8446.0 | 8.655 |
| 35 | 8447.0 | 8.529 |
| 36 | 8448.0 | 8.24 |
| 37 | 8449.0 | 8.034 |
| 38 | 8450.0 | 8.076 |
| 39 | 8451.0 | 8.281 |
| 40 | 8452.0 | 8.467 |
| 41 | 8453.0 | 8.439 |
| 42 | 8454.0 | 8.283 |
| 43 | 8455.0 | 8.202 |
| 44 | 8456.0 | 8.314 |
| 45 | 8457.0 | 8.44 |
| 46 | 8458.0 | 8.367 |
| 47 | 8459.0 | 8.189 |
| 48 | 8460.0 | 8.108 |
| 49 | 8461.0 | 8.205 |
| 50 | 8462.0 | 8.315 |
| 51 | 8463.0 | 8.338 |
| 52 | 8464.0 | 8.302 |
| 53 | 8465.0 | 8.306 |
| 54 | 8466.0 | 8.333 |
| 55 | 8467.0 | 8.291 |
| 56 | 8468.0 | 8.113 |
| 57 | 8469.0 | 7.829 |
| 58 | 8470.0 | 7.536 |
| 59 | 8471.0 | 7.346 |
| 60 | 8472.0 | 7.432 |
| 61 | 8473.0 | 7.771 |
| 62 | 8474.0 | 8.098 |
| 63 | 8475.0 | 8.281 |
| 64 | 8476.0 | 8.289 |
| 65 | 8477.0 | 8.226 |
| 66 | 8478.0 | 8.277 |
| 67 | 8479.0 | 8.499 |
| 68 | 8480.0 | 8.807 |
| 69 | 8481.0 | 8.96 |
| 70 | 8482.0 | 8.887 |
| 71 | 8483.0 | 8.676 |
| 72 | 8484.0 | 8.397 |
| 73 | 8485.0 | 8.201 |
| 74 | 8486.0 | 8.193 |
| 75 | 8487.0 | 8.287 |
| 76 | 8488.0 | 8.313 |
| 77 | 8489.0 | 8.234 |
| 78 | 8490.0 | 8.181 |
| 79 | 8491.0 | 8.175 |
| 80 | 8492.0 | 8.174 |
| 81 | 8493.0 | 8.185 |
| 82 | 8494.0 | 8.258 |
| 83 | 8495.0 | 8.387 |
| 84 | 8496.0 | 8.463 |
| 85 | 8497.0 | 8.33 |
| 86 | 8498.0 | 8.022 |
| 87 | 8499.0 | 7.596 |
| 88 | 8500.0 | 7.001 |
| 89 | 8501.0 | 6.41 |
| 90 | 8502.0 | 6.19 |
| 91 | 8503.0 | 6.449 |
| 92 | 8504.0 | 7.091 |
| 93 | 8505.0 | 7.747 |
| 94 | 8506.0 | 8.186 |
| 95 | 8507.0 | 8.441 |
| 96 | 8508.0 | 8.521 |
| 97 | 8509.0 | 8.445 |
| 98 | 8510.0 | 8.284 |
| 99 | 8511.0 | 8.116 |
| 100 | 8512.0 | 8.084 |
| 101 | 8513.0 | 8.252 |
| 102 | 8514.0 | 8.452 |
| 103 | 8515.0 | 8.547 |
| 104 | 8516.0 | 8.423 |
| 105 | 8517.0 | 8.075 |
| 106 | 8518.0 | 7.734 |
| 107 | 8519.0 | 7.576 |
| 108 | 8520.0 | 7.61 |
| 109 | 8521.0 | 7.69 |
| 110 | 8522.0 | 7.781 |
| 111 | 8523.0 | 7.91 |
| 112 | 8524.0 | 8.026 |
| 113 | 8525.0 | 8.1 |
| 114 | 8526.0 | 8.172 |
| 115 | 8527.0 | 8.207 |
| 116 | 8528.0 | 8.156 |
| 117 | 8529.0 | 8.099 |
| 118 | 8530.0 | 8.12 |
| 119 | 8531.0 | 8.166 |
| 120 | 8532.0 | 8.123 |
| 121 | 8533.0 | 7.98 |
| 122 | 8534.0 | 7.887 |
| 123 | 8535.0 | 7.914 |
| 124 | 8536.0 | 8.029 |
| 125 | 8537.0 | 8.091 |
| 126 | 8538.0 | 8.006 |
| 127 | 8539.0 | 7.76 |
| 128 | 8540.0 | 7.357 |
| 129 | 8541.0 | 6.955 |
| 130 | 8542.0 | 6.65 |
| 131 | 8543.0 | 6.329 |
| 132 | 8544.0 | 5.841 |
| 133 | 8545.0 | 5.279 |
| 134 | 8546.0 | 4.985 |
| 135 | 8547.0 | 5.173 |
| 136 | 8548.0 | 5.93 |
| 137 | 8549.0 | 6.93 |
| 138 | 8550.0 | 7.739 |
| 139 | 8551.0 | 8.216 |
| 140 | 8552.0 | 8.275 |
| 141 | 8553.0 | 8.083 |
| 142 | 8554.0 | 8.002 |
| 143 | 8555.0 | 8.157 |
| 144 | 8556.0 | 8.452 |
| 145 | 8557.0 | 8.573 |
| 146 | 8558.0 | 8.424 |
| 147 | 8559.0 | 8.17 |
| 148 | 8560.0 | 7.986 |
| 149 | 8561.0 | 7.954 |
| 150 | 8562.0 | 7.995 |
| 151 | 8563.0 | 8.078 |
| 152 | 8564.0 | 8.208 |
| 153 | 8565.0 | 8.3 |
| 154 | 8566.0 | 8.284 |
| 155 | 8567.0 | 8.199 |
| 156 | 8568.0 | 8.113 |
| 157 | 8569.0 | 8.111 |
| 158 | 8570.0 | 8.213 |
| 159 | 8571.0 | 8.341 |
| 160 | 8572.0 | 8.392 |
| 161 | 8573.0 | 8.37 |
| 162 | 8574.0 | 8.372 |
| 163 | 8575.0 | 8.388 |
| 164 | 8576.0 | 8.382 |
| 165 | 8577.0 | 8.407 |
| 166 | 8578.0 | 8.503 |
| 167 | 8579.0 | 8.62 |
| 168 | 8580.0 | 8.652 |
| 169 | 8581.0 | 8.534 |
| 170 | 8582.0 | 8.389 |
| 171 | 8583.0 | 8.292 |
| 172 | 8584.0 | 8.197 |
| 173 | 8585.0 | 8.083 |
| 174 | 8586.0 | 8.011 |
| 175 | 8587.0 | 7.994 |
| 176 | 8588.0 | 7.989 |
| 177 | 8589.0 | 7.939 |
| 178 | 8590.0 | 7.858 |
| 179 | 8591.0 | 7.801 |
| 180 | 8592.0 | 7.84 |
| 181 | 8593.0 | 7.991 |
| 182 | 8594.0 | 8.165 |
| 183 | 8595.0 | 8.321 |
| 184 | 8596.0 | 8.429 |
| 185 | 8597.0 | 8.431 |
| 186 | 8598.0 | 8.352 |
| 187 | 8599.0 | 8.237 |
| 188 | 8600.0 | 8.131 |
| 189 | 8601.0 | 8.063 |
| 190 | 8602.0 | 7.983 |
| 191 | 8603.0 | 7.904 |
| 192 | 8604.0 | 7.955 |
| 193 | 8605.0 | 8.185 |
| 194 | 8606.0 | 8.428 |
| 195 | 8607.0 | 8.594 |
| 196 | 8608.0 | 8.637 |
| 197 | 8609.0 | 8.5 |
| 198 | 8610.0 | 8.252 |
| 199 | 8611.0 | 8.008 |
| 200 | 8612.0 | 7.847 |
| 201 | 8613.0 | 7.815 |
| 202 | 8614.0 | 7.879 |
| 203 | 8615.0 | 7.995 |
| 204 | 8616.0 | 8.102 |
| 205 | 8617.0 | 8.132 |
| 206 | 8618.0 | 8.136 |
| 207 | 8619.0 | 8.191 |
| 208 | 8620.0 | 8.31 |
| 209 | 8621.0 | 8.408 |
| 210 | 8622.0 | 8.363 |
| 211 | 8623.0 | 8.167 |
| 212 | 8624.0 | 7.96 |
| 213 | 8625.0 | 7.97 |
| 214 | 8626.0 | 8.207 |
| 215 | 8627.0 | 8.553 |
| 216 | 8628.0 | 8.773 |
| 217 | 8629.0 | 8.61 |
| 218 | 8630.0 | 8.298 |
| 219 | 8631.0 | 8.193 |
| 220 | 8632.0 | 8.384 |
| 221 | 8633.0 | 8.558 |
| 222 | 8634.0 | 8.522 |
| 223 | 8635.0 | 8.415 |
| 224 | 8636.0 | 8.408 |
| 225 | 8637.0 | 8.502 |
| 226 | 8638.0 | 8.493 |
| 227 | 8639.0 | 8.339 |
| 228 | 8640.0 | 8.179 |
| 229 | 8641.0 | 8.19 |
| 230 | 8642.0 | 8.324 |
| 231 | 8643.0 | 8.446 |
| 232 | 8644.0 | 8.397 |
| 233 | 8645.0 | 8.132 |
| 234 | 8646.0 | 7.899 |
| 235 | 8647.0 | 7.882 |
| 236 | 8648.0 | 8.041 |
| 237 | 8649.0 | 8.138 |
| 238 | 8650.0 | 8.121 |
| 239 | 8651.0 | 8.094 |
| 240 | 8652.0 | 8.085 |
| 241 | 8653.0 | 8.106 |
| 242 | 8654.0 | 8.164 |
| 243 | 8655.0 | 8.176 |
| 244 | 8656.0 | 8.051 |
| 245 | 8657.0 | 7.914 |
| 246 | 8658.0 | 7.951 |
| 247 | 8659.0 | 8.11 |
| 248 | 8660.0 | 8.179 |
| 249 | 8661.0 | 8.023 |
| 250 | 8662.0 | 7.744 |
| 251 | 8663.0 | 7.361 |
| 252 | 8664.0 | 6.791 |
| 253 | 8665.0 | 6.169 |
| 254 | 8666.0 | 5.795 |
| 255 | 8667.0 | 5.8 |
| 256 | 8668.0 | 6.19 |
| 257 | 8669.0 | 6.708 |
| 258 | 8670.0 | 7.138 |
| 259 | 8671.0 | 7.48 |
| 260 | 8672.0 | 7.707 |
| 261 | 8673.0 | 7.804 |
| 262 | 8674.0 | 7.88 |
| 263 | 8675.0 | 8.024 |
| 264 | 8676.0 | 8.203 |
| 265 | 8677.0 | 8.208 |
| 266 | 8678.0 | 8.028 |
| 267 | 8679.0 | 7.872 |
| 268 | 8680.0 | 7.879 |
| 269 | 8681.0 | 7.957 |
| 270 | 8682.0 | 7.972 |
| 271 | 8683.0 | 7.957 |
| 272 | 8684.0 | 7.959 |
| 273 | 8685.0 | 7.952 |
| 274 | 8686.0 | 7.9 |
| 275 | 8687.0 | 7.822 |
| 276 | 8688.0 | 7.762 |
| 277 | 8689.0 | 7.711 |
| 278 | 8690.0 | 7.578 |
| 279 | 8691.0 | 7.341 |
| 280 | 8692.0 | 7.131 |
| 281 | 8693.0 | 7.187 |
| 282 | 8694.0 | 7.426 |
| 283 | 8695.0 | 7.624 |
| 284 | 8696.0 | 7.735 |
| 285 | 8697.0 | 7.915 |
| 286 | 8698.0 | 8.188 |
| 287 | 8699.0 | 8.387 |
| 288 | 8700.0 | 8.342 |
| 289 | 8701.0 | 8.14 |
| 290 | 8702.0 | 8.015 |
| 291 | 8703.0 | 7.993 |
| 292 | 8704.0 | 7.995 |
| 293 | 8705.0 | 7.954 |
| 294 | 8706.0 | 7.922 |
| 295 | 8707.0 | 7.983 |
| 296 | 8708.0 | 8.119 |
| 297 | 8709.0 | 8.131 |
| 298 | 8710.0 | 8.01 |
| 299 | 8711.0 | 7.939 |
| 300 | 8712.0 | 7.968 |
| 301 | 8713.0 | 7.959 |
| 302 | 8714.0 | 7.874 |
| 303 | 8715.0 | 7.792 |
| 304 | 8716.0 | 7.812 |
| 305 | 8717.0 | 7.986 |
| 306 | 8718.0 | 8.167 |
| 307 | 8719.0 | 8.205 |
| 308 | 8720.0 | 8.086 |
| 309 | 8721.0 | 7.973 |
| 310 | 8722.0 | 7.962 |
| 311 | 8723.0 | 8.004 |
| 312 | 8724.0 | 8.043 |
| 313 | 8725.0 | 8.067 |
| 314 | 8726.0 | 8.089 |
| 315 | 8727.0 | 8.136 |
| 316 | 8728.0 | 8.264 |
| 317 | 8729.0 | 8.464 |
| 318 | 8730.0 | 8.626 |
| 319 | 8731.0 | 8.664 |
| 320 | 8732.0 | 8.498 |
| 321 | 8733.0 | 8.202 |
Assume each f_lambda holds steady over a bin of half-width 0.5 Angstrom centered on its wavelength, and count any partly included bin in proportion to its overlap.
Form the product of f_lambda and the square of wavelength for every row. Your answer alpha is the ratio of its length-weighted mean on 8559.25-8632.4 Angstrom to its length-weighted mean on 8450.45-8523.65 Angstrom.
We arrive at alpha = 1.04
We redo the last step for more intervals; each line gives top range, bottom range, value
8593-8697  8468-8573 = 1.04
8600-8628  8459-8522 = 1.04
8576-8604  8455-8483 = 1.02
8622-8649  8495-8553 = 1.12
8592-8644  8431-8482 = 1.05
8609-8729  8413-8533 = 1.03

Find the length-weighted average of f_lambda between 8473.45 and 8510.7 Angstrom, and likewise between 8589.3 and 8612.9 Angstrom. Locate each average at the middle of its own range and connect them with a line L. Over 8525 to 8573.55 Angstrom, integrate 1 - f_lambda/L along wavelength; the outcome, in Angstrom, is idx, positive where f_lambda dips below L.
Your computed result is 2.37 Angstrom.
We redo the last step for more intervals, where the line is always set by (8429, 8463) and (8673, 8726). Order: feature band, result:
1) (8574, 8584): -0.5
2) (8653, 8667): 0.7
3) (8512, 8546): 1.5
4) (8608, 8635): -0.9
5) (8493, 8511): 0.6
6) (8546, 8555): 0.9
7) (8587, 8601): -0.2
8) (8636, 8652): -0.5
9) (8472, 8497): -0.8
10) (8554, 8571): -0.4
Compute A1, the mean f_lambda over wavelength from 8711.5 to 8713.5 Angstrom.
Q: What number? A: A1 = 7.96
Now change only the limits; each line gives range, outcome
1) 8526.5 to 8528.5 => 8.18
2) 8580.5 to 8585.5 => 8.3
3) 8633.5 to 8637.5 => 8.46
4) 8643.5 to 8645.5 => 8.26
